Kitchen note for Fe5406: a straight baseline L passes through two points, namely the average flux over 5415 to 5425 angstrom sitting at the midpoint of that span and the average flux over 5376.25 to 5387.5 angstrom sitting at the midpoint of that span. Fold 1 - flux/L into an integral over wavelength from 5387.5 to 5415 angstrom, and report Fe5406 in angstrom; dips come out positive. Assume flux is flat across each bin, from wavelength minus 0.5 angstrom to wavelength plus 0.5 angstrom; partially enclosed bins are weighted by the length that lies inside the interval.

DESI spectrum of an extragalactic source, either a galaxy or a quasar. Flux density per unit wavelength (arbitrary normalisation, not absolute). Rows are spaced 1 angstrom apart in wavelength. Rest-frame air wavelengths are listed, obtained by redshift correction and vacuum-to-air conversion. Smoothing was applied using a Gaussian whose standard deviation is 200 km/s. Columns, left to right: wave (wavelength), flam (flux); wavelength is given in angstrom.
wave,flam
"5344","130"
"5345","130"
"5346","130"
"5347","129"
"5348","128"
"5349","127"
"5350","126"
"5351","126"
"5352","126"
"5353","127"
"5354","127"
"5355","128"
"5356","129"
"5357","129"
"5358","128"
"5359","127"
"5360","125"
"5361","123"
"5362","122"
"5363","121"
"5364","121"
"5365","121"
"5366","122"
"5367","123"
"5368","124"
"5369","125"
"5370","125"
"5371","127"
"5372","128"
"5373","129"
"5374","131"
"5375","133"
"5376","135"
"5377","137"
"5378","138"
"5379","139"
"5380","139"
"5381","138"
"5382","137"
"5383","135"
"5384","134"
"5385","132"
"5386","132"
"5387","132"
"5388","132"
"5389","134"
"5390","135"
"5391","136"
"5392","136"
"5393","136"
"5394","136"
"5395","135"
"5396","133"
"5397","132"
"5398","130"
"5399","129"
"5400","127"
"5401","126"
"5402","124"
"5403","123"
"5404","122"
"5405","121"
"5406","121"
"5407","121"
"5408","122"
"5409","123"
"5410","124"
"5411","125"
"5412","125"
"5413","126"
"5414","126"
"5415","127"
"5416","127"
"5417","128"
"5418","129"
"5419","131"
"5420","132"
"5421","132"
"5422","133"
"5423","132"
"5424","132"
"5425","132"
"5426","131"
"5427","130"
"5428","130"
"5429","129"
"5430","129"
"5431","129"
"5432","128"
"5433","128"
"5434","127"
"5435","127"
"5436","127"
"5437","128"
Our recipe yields 1.03 angstrom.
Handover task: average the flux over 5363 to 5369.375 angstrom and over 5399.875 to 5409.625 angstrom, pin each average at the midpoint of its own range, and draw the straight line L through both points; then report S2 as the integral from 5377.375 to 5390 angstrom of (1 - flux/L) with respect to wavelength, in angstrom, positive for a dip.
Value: -1.3 angstrom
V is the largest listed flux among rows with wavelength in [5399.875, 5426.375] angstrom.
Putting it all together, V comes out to 133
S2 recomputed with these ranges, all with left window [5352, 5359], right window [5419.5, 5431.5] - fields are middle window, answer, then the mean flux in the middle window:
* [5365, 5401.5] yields -0.8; 132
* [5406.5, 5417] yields 0.4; 125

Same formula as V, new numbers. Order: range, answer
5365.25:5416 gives 139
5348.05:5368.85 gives 129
